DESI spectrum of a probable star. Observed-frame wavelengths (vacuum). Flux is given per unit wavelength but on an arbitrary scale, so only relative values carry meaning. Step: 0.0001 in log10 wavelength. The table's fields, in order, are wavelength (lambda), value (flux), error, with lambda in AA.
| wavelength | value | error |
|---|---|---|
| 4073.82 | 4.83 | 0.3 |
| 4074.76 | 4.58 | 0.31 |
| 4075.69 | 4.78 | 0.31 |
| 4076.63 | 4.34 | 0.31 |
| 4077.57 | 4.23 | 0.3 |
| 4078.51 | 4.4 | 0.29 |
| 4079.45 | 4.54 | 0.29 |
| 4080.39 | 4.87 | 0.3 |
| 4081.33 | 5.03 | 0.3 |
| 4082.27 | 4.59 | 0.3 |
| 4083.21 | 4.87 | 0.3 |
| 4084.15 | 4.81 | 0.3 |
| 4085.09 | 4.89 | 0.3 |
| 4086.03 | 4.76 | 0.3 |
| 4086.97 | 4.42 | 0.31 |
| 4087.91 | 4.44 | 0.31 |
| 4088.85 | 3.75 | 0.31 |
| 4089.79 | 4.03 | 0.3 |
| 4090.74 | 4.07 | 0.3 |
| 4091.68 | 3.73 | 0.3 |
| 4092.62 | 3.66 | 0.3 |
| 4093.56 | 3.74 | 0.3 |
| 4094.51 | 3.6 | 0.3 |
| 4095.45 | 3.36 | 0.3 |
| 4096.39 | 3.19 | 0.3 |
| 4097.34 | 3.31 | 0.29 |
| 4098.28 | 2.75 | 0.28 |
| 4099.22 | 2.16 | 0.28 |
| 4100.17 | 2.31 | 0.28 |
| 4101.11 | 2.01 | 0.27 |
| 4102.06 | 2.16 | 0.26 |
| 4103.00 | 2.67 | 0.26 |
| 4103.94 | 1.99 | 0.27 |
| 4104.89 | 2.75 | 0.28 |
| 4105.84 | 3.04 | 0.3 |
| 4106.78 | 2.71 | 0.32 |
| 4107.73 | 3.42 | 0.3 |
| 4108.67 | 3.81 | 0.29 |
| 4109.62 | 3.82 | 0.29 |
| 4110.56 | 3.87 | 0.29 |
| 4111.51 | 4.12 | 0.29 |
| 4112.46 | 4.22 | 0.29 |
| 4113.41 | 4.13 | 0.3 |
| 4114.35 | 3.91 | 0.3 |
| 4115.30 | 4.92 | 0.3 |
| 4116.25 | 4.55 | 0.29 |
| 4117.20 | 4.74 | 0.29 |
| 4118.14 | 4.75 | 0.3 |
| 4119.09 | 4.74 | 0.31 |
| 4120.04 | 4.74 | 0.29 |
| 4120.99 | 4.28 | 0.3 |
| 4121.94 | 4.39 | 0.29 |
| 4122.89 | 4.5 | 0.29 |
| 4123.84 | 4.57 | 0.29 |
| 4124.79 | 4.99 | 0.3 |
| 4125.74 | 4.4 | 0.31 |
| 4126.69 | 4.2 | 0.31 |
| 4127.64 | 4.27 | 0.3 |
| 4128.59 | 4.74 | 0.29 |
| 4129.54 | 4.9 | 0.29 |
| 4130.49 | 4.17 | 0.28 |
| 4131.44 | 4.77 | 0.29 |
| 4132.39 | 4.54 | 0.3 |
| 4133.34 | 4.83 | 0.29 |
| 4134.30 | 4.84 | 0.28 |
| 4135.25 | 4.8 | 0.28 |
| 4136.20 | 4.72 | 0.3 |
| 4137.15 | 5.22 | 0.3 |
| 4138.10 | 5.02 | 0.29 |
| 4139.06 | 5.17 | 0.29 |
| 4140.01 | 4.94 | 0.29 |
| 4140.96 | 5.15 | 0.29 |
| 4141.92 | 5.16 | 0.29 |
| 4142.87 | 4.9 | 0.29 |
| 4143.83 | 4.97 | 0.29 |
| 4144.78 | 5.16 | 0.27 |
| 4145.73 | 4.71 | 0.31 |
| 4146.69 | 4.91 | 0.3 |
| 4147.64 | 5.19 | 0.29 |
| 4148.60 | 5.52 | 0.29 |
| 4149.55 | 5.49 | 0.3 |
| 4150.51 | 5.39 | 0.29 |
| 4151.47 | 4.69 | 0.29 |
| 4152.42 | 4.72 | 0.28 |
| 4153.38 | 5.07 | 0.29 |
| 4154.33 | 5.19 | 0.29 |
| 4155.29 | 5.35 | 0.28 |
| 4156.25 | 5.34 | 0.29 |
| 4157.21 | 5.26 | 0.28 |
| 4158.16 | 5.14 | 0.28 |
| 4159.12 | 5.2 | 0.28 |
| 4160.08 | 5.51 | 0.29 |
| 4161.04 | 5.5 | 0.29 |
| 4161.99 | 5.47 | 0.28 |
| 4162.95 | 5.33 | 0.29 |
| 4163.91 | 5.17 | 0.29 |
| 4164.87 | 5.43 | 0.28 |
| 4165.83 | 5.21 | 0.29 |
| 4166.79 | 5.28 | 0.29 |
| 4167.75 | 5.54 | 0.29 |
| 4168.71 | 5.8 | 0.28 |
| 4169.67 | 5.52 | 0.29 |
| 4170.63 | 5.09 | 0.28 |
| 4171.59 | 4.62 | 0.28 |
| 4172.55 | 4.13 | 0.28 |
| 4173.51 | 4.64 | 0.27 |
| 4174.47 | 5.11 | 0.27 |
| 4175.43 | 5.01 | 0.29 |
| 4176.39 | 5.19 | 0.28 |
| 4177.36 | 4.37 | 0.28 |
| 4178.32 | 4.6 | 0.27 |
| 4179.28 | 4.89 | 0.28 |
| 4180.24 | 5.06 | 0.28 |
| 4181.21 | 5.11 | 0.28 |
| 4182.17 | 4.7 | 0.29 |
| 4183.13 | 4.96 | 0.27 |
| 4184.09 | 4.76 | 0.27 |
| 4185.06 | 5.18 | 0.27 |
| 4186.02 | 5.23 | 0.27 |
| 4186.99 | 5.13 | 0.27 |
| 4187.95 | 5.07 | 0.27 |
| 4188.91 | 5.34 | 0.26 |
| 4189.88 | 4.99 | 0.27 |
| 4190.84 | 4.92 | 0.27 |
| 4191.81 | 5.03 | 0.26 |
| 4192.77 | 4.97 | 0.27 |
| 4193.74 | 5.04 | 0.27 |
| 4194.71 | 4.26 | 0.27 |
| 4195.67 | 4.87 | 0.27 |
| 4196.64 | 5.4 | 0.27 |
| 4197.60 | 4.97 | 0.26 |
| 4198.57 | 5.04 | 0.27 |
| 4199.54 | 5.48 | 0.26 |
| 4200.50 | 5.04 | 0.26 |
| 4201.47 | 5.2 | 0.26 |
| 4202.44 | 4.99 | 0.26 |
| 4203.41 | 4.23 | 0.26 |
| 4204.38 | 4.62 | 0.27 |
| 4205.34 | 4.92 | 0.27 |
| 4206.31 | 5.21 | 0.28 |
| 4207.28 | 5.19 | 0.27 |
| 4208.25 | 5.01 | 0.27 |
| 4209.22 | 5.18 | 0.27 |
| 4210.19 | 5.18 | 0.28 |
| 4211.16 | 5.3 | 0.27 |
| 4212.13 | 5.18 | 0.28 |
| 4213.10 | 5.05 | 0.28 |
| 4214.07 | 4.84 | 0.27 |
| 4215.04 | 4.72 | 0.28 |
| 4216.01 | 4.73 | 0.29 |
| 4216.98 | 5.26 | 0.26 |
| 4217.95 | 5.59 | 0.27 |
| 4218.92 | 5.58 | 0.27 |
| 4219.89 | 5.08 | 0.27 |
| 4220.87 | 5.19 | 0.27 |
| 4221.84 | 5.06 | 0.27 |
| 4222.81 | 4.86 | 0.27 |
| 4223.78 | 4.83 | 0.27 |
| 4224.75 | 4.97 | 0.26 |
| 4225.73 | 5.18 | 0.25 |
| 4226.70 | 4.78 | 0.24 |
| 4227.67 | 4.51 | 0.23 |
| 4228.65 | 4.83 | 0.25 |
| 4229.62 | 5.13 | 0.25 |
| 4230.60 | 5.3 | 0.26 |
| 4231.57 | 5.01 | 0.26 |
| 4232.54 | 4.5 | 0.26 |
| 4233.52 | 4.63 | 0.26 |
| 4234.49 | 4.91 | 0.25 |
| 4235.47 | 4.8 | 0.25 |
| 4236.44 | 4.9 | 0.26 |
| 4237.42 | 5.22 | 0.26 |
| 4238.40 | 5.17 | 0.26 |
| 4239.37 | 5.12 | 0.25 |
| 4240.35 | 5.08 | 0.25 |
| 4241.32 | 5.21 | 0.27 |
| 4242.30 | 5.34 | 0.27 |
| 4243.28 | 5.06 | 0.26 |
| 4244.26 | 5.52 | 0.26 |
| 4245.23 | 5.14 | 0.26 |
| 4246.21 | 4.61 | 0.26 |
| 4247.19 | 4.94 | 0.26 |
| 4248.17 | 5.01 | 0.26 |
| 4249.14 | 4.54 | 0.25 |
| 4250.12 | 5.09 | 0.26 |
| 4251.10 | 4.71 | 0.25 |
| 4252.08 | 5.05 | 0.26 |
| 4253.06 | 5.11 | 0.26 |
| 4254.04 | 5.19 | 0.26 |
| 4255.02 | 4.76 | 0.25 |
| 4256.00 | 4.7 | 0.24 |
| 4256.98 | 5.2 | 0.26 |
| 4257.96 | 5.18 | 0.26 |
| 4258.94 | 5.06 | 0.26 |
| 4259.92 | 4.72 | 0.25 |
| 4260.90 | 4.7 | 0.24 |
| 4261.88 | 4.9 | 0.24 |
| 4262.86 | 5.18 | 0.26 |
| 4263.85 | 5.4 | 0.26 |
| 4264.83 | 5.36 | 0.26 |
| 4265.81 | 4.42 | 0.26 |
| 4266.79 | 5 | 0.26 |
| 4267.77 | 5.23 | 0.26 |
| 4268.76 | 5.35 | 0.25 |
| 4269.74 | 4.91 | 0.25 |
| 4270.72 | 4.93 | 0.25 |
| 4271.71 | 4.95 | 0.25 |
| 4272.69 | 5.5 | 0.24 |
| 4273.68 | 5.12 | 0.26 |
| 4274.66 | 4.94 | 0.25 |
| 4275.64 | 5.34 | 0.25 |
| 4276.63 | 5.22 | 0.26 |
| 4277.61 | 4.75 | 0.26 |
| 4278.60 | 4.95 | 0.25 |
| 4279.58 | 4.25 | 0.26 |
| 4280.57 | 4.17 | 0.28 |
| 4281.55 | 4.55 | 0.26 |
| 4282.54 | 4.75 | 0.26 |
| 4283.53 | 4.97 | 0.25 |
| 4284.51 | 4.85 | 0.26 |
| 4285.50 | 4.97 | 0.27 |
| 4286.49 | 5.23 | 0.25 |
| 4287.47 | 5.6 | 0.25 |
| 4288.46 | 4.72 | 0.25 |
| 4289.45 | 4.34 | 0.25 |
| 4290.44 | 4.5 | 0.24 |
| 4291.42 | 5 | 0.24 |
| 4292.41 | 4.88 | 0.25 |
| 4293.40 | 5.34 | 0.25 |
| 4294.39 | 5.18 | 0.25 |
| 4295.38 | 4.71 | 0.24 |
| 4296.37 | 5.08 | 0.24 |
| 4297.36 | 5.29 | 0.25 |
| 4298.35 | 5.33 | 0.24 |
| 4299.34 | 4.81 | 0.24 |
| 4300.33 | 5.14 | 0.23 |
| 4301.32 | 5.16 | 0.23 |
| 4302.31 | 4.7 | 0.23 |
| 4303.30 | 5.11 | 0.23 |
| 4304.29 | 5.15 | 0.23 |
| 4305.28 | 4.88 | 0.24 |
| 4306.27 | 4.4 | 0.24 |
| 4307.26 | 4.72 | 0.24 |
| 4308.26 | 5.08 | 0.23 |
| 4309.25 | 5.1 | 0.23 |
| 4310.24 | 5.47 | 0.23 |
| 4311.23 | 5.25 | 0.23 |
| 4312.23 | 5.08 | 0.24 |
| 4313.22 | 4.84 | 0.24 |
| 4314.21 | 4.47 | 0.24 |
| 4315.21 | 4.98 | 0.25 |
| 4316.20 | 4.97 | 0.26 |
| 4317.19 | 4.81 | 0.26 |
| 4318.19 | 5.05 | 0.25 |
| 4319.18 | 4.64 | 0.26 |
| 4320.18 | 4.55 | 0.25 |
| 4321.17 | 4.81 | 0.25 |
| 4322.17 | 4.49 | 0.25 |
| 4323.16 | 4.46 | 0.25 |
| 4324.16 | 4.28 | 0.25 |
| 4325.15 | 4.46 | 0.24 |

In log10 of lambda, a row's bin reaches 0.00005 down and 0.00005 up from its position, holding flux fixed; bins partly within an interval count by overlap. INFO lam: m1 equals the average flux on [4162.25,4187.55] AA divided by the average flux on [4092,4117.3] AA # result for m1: 1.5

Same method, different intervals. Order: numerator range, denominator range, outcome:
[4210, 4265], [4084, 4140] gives 1.25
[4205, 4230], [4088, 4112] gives 1.57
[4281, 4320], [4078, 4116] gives 1.33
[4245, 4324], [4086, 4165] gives 1.13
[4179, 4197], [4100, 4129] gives 1.29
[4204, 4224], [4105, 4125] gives 1.22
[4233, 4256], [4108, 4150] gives 1.07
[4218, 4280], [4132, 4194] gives 0.99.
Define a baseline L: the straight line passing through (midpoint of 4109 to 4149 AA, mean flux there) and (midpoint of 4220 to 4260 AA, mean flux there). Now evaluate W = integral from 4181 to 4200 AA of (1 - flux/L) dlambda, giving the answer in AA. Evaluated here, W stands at -0.7 AA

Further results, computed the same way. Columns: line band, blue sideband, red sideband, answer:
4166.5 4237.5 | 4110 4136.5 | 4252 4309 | -3.9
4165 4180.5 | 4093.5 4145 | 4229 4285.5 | -2.0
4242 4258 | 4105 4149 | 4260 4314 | -0.4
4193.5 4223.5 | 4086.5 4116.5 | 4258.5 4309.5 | -4.9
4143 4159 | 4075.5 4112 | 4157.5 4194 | -1.6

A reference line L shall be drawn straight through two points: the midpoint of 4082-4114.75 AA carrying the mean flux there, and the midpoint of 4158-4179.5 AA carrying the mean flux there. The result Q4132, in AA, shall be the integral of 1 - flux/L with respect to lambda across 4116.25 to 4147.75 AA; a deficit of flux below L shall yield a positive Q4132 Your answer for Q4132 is -3.3 AA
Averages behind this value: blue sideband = 3.57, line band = 4.76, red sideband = 5.12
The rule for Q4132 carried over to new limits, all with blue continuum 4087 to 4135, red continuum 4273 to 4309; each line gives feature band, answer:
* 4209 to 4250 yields -4.10 AA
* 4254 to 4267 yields -0.62 AA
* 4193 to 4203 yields -1.45 AA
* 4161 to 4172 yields -2.94 AA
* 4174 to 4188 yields -2.18 AA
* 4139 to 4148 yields -2.10 AA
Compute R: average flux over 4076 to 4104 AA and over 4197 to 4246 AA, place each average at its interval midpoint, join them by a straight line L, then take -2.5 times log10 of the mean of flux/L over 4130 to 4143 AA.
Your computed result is -0.15 mag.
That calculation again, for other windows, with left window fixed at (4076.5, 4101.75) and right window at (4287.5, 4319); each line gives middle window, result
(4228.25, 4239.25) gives -0.08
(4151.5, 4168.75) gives -0.23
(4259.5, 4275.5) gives -0.06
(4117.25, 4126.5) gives -0.13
